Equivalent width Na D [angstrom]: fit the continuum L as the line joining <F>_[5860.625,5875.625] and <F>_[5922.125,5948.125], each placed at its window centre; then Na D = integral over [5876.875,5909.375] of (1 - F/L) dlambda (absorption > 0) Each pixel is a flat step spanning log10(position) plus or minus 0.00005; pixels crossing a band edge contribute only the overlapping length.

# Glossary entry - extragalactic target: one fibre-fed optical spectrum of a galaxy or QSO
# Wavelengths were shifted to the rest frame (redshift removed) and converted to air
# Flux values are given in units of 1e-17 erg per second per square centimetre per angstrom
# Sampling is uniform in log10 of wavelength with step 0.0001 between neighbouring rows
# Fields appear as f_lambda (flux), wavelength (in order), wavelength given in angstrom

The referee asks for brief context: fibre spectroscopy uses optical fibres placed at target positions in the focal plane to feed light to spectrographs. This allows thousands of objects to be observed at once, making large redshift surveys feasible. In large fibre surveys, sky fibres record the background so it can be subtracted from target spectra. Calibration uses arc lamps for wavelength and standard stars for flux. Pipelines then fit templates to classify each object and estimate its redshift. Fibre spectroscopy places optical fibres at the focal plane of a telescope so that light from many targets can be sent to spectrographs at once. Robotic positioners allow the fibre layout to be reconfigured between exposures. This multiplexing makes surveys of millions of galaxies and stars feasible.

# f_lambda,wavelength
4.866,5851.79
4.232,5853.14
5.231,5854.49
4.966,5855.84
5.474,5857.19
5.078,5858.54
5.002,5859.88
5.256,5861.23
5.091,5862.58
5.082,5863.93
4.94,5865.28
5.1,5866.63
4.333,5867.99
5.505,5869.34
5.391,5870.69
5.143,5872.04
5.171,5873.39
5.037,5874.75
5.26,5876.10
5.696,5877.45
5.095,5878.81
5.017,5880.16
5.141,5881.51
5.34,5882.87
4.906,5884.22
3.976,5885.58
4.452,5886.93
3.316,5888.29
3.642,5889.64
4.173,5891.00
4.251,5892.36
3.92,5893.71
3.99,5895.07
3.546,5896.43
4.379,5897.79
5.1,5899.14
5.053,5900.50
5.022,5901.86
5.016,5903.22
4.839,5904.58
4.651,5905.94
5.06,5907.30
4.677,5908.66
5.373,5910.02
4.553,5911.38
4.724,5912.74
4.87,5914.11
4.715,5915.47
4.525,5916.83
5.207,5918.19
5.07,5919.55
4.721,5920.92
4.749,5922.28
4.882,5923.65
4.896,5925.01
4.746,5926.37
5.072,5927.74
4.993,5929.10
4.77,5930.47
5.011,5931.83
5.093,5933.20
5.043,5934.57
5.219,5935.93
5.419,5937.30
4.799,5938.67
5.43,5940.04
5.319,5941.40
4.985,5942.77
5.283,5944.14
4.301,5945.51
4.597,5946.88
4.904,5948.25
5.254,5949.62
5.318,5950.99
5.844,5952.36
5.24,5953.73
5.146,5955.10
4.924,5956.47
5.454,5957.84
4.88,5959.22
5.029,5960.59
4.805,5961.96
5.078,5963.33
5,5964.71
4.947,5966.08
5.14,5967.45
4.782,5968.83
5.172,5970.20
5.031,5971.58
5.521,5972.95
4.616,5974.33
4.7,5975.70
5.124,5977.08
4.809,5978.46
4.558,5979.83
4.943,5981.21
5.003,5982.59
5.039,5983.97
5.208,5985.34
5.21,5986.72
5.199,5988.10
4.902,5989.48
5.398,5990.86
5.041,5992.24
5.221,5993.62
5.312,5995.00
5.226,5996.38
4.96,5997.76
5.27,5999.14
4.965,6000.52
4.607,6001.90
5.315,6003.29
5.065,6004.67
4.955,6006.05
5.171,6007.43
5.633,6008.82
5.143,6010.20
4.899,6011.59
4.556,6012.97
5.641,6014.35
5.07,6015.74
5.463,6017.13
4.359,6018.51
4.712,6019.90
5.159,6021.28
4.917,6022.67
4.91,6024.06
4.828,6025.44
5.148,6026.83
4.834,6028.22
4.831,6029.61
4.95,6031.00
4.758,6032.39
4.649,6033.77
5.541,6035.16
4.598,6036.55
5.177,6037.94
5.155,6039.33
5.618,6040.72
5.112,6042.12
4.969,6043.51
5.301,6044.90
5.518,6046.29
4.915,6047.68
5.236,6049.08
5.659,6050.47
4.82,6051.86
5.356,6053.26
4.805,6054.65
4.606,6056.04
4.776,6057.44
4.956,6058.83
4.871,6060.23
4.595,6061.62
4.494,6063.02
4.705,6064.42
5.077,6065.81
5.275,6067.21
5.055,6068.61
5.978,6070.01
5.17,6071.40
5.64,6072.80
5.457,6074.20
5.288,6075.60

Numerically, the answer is 3.0 angstrom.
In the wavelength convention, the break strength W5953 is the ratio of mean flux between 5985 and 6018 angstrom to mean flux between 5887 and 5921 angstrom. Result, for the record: 1.12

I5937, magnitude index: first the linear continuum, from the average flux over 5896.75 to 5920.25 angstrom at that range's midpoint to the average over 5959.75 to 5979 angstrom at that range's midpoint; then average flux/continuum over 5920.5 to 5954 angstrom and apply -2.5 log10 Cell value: -0.03 mag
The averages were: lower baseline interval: 4.85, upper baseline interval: 4.98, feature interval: 5.04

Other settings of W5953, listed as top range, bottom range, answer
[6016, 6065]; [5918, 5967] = 0.99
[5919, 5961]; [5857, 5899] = 1.06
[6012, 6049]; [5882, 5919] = 1.10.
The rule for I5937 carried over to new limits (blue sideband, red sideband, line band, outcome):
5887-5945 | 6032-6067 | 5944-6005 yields -0.039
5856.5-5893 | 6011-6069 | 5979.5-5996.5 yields -0.030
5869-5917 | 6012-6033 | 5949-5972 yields -0.061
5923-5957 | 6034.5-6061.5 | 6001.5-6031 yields 0.016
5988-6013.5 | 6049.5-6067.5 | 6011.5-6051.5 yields -0.011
